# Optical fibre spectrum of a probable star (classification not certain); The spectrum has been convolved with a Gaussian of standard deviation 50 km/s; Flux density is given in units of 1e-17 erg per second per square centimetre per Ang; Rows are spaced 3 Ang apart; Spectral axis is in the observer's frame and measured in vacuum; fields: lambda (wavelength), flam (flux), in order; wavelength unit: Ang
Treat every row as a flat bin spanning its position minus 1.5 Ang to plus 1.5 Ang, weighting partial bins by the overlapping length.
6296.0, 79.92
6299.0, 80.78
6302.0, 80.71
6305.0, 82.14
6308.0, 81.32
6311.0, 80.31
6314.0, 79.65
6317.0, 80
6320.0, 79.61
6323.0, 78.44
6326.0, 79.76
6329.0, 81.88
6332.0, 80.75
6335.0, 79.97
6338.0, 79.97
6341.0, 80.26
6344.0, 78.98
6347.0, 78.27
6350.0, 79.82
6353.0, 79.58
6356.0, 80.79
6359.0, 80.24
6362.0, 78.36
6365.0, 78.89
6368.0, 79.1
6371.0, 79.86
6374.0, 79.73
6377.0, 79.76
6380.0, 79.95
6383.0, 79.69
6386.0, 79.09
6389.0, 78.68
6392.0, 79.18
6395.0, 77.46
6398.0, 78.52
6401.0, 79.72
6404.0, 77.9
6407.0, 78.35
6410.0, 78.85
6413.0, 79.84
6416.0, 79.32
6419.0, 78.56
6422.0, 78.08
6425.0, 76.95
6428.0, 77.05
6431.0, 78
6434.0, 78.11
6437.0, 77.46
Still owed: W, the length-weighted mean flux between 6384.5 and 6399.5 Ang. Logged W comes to 78.6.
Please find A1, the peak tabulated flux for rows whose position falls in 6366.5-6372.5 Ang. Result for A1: 79.86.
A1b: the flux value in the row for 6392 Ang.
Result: 79.18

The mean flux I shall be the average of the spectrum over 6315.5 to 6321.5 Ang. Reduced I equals 79.8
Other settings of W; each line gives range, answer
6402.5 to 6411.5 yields 78.4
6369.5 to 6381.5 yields 79.8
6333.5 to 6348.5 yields 79.5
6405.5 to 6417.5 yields 79.1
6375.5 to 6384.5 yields 79.8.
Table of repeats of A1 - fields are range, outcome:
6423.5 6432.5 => 78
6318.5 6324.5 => 79.61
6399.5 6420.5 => 79.84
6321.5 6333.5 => 81.88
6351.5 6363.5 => 80.79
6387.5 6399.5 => 79.18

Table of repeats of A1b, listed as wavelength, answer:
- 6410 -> 78.85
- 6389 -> 78.68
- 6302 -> 80.71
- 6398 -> 78.52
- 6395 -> 77.46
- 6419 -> 78.56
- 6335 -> 79.97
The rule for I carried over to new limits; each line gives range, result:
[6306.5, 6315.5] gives 80.4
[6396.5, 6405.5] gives 78.7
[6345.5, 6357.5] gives 79.6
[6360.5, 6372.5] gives 79.1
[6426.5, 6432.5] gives 77.5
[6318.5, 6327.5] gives 79.3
